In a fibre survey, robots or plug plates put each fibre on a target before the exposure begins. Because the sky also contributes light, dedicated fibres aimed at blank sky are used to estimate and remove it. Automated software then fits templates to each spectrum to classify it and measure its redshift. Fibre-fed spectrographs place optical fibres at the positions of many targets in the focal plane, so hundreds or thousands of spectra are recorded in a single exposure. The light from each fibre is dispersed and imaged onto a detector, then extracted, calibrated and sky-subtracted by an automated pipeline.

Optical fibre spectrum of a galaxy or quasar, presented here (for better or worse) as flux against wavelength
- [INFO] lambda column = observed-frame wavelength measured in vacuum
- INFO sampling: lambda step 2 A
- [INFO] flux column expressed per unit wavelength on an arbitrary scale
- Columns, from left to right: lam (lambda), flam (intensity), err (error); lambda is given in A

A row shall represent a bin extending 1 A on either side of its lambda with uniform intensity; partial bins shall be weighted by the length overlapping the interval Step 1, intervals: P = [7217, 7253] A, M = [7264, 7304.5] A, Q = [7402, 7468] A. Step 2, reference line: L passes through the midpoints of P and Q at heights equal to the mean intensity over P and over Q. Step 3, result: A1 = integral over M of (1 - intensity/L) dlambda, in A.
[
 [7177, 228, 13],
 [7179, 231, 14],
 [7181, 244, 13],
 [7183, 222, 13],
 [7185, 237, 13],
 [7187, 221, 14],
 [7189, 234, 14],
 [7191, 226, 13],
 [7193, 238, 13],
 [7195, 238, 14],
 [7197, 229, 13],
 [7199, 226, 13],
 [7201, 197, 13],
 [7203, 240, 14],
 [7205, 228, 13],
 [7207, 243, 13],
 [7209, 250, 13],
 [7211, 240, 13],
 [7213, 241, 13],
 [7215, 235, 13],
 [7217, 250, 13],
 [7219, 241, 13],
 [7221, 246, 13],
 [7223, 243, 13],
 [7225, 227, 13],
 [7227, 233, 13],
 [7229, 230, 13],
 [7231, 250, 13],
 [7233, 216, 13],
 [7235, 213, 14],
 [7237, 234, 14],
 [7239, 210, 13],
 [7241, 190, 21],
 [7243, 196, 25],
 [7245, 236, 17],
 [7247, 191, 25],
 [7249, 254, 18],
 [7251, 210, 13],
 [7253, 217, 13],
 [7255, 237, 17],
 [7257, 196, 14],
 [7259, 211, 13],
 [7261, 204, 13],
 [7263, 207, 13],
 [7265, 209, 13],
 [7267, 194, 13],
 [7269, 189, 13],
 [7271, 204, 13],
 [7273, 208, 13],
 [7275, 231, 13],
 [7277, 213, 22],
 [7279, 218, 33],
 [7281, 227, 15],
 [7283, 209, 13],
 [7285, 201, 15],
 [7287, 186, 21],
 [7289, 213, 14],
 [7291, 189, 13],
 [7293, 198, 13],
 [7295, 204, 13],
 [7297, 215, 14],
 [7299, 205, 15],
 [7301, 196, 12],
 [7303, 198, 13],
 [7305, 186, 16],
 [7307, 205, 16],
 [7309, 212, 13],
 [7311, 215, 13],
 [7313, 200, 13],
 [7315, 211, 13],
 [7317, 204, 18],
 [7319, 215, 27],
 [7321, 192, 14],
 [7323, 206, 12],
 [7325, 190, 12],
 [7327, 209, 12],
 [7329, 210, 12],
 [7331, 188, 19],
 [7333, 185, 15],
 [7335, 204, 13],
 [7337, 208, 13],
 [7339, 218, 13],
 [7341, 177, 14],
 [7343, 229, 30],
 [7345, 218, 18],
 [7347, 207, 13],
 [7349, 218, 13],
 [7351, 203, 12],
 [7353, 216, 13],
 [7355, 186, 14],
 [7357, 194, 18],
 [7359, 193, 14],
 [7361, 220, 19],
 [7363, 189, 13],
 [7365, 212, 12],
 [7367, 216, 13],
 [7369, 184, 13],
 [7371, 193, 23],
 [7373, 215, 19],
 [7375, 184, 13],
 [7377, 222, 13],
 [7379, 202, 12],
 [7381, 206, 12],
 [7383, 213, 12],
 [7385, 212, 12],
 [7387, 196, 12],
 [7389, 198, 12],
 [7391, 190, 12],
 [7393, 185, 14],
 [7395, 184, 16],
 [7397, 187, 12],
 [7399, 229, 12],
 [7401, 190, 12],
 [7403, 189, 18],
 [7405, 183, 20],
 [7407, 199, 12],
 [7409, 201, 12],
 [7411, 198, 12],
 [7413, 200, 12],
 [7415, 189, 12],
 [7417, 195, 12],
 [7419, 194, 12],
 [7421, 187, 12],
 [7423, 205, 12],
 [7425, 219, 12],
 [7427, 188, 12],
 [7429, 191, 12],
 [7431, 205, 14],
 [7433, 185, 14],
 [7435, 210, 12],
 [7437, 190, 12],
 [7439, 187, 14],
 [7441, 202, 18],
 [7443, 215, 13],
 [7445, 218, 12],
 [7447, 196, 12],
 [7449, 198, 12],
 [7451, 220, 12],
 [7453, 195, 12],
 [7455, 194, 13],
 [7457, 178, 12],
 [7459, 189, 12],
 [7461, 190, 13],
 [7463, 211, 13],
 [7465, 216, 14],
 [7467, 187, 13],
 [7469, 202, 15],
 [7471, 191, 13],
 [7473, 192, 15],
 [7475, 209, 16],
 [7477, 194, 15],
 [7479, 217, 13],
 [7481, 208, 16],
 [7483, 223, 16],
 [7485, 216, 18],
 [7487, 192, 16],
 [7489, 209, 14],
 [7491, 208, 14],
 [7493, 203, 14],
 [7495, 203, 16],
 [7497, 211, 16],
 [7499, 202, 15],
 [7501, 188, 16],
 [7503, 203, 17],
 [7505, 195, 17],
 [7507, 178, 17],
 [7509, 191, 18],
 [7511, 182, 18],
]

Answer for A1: 2.5 A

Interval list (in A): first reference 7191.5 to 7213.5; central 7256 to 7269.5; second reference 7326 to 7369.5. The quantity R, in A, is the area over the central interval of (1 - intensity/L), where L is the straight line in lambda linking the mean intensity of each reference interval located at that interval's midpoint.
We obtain 1.18 A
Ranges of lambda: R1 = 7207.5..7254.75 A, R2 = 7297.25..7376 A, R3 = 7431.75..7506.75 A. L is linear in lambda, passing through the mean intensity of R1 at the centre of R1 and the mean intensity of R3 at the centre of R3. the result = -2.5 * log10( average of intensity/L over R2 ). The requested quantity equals 0.07 mag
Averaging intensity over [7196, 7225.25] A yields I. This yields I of 236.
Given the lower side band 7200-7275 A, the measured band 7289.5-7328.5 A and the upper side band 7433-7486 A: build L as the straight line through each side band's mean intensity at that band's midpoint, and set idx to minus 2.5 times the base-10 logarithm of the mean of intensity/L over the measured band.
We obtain 0.07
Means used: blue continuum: 222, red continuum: 202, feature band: 203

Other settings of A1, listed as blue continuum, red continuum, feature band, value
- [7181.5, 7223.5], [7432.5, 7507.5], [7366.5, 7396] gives 1.72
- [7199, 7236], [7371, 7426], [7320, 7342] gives 1.38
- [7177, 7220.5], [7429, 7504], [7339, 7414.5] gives 3.96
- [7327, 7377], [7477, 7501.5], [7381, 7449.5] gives 2.27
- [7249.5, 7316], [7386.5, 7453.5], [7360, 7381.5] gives -0.31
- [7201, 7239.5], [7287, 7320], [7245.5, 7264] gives 0.59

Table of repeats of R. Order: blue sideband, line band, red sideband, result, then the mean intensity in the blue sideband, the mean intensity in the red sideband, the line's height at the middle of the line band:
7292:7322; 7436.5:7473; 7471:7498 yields 1.2 A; 204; 206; 206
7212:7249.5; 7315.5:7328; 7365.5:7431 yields 0.5 A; 228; 198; 212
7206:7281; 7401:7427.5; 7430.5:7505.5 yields 1.3 A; 222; 201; 206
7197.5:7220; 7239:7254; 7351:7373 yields 0.9 A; 235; 201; 227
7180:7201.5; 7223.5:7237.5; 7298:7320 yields -0.5 A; 229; 204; 221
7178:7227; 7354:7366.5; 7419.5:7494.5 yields 0.8 A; 234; 201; 214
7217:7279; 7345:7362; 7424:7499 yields 0.4 A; 219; 202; 210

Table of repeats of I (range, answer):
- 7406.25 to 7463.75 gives 198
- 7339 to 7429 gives 200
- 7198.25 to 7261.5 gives 226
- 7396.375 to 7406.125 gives 196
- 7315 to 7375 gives 203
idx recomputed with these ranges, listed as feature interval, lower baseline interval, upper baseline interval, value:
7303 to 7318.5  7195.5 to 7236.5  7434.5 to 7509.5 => 0.087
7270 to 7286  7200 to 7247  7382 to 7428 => 0.028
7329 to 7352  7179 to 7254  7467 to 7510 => 0.058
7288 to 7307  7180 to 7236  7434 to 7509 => 0.112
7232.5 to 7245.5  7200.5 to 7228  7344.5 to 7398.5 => 0.094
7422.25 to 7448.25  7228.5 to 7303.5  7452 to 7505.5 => 0.012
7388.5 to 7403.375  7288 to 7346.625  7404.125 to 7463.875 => 0.031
